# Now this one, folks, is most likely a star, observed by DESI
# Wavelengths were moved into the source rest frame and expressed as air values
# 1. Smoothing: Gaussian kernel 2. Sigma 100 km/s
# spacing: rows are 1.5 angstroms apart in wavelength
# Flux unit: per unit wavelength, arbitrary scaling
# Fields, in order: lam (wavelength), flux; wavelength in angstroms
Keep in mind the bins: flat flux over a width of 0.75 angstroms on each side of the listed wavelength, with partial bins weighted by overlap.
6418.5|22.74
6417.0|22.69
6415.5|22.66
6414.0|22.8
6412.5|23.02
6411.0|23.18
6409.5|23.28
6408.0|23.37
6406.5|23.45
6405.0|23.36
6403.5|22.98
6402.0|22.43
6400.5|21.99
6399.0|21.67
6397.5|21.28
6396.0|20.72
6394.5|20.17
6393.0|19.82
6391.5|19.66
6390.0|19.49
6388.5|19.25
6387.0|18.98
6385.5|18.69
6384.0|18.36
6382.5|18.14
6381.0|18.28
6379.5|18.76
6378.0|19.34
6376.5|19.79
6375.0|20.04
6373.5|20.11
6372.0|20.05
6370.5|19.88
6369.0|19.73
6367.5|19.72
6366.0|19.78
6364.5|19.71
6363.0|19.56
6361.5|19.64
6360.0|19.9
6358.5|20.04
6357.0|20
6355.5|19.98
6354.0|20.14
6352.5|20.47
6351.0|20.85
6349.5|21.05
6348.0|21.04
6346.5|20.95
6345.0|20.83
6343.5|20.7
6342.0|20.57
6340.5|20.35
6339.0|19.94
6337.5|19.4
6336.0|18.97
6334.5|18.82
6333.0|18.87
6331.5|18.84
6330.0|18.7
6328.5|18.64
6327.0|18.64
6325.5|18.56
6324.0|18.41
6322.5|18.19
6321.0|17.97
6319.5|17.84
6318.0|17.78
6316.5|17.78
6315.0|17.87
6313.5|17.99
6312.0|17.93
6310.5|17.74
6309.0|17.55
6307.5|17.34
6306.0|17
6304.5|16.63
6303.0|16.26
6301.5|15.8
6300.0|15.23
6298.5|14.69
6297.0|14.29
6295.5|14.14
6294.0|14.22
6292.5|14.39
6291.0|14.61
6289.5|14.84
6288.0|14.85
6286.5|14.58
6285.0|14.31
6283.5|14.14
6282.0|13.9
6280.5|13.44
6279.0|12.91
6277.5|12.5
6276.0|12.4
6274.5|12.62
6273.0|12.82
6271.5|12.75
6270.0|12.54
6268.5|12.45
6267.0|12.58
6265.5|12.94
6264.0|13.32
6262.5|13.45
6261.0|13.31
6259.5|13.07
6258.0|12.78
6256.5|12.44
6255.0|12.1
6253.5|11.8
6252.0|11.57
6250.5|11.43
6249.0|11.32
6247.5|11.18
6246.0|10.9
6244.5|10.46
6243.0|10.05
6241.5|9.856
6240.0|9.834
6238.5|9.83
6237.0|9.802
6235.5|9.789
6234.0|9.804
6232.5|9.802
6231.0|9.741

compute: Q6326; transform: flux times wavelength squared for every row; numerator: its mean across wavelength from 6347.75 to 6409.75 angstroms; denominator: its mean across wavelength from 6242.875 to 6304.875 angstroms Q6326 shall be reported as 1.59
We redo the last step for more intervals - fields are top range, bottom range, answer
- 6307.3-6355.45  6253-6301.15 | 1.44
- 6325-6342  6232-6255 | 1.87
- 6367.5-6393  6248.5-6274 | 1.60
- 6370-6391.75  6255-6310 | 1.41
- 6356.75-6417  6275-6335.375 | 1.30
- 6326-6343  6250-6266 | 1.57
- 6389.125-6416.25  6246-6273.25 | 1.85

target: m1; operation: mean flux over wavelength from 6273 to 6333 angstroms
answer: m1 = 16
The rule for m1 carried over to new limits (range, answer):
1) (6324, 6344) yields 19.3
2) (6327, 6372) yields 19.9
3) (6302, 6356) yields 18.9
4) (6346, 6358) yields 20.5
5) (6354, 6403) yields 19.9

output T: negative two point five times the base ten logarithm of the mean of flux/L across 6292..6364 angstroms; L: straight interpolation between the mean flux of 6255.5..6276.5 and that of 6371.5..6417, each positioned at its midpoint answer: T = -0.10 mag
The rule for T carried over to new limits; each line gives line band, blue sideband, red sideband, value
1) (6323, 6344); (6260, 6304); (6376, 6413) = -0.13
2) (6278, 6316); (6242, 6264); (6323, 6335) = 0.03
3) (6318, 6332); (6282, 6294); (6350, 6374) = -0.07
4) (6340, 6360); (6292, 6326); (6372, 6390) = -0.14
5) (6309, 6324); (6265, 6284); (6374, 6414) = -0.14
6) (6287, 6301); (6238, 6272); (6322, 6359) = 0.06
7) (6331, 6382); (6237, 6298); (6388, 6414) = -0.07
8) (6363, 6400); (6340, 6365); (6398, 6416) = 0.11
